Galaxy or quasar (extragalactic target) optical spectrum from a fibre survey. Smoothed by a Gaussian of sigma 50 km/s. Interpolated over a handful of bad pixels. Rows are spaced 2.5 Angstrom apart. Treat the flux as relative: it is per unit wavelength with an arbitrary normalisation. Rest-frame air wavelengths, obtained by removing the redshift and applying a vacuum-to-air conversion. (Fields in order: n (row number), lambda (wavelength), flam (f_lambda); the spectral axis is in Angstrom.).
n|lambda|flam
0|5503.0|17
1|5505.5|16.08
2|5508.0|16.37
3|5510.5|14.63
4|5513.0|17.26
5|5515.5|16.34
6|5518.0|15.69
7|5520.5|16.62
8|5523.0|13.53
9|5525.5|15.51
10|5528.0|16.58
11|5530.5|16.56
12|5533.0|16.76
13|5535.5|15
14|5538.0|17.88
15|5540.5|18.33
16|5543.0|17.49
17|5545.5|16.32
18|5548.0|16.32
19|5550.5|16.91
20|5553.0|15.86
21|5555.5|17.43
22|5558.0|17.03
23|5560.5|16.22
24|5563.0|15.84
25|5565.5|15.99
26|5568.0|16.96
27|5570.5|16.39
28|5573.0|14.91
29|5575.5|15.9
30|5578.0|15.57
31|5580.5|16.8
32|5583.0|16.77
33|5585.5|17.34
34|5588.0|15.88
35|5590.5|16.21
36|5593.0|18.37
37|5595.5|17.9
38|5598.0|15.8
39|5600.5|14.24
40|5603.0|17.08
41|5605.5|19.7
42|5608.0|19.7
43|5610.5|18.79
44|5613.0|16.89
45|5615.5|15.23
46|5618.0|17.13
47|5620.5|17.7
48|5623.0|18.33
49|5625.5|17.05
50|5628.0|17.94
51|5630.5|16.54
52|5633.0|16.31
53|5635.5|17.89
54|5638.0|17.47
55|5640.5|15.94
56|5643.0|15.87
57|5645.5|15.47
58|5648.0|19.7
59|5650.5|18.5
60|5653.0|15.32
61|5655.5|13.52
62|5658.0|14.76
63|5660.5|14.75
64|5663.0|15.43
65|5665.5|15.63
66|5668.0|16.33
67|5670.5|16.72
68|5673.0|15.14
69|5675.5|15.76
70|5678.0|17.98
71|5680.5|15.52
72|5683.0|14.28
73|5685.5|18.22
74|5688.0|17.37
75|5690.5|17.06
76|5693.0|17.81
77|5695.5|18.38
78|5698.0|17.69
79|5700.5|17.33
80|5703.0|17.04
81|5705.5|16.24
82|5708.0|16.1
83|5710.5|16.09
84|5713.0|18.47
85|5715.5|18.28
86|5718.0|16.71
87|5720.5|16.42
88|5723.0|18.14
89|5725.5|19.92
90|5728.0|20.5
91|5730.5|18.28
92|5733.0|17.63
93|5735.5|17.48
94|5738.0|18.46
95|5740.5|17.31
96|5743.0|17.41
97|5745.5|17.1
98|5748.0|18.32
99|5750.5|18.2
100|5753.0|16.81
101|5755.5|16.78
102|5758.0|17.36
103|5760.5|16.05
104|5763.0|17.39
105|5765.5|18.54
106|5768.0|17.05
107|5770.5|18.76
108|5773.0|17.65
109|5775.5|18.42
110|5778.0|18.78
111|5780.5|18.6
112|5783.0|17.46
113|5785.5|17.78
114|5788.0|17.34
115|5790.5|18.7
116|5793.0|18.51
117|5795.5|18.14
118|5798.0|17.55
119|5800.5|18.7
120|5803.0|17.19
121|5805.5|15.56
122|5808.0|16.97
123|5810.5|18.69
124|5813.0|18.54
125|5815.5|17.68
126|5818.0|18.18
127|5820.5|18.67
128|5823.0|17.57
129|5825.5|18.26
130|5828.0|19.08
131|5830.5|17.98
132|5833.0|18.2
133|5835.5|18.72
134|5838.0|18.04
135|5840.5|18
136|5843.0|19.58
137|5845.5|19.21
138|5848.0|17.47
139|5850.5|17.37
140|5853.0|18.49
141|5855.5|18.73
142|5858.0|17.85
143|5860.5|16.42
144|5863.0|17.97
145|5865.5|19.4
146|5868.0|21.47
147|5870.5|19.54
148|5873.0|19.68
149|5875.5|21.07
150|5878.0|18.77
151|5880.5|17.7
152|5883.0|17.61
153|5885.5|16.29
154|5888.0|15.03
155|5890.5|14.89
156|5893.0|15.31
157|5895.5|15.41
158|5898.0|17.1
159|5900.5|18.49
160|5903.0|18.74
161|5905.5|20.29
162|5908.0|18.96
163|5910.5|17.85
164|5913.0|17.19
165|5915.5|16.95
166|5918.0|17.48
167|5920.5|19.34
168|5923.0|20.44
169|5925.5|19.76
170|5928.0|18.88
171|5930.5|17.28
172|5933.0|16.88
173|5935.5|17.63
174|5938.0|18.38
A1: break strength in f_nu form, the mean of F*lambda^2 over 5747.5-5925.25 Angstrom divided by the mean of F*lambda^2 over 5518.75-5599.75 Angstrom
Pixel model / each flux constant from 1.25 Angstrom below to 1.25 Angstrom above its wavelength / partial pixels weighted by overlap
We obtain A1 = 1.2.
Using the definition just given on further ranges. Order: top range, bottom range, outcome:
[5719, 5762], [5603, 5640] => 1.05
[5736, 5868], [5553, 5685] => 1.16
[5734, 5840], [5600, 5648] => 1.10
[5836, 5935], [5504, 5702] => 1.20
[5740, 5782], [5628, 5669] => 1.13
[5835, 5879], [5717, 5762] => 1.10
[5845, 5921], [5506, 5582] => 1.24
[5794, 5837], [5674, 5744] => 1.07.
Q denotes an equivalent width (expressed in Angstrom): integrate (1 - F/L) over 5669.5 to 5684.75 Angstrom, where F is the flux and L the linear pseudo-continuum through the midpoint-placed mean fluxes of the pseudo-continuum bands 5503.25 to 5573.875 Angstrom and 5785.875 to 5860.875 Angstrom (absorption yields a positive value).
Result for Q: 1.1 Angstrom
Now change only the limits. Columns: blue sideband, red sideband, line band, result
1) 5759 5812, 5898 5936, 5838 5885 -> -1.27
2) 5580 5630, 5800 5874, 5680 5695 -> 0.65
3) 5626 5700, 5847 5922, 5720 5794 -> -3.33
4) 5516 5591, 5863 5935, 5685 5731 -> -1.39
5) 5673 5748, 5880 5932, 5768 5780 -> -0.55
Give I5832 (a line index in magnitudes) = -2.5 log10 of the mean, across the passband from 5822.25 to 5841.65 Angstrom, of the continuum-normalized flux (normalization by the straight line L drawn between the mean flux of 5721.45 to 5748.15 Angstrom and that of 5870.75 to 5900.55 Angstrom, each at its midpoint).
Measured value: -0.04 mag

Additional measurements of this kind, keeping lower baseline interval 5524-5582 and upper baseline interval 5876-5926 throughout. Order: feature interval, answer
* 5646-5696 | 0.03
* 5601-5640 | -0.05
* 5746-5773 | -0.02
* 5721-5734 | -0.10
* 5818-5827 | -0.05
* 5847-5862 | -0.01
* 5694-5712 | 0.00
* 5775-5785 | -0.06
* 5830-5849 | -0.06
